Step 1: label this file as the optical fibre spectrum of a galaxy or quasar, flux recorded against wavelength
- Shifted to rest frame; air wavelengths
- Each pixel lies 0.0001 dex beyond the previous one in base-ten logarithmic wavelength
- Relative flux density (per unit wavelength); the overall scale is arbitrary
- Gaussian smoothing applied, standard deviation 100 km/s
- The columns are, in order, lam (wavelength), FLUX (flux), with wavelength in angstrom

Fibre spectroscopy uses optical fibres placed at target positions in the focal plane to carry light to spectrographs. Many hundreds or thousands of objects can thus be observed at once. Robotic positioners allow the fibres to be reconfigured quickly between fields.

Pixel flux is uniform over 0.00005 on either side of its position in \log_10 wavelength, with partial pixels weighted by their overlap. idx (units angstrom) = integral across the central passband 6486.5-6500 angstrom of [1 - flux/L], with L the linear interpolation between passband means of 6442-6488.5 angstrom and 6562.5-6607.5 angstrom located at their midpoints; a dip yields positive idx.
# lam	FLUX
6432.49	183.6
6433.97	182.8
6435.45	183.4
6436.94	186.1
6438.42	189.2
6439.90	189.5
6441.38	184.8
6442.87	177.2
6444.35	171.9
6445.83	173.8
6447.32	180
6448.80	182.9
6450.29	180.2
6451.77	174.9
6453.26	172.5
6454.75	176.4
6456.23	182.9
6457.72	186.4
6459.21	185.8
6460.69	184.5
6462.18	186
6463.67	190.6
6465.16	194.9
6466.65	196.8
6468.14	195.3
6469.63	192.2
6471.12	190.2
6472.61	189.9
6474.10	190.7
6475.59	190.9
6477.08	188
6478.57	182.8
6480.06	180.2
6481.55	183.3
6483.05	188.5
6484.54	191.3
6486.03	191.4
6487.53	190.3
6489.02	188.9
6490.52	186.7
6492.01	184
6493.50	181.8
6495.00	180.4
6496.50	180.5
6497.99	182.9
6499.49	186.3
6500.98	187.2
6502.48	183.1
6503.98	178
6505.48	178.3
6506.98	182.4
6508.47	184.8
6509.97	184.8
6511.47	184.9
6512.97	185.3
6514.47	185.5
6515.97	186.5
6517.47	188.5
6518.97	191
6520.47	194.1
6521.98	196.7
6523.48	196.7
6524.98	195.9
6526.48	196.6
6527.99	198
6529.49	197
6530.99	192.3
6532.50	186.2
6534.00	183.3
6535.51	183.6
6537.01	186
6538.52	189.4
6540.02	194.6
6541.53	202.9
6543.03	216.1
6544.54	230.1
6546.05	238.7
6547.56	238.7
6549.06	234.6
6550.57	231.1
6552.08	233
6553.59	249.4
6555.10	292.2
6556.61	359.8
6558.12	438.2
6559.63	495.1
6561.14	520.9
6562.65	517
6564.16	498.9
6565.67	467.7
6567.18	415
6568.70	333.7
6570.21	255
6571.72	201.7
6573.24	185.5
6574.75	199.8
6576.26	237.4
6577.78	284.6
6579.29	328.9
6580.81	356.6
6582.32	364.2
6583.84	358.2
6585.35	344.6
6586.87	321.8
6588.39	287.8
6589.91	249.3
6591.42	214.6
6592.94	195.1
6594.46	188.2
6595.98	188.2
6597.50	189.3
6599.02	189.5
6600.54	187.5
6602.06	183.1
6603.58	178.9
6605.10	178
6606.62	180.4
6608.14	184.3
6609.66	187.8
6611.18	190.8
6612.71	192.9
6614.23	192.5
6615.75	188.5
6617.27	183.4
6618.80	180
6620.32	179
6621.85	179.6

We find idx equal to 1.4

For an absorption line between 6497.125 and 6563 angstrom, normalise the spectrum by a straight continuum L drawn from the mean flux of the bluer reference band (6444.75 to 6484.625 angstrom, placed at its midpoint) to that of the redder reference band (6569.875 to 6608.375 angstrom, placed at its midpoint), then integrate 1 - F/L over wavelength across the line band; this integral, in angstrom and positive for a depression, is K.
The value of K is -4.0 angstrom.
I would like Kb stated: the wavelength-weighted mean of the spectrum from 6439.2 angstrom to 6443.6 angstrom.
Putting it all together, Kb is 184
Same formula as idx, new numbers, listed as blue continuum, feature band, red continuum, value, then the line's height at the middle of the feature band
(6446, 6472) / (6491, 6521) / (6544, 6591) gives 7.30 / 244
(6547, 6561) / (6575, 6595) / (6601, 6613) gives -3.75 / 240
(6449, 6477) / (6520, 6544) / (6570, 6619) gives 1.63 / 209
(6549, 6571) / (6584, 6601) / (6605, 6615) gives 1.19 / 252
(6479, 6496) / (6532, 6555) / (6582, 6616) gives -1.30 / 204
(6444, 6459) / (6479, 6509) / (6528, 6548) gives 0.89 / 190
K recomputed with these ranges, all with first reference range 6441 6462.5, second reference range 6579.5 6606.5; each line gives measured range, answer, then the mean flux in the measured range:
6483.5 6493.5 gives 0.44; 188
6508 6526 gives 1.75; 190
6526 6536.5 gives 1.26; 191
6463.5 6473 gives -0.28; 193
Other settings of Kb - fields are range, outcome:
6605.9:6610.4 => 184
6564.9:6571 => 367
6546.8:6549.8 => 237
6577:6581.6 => 323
